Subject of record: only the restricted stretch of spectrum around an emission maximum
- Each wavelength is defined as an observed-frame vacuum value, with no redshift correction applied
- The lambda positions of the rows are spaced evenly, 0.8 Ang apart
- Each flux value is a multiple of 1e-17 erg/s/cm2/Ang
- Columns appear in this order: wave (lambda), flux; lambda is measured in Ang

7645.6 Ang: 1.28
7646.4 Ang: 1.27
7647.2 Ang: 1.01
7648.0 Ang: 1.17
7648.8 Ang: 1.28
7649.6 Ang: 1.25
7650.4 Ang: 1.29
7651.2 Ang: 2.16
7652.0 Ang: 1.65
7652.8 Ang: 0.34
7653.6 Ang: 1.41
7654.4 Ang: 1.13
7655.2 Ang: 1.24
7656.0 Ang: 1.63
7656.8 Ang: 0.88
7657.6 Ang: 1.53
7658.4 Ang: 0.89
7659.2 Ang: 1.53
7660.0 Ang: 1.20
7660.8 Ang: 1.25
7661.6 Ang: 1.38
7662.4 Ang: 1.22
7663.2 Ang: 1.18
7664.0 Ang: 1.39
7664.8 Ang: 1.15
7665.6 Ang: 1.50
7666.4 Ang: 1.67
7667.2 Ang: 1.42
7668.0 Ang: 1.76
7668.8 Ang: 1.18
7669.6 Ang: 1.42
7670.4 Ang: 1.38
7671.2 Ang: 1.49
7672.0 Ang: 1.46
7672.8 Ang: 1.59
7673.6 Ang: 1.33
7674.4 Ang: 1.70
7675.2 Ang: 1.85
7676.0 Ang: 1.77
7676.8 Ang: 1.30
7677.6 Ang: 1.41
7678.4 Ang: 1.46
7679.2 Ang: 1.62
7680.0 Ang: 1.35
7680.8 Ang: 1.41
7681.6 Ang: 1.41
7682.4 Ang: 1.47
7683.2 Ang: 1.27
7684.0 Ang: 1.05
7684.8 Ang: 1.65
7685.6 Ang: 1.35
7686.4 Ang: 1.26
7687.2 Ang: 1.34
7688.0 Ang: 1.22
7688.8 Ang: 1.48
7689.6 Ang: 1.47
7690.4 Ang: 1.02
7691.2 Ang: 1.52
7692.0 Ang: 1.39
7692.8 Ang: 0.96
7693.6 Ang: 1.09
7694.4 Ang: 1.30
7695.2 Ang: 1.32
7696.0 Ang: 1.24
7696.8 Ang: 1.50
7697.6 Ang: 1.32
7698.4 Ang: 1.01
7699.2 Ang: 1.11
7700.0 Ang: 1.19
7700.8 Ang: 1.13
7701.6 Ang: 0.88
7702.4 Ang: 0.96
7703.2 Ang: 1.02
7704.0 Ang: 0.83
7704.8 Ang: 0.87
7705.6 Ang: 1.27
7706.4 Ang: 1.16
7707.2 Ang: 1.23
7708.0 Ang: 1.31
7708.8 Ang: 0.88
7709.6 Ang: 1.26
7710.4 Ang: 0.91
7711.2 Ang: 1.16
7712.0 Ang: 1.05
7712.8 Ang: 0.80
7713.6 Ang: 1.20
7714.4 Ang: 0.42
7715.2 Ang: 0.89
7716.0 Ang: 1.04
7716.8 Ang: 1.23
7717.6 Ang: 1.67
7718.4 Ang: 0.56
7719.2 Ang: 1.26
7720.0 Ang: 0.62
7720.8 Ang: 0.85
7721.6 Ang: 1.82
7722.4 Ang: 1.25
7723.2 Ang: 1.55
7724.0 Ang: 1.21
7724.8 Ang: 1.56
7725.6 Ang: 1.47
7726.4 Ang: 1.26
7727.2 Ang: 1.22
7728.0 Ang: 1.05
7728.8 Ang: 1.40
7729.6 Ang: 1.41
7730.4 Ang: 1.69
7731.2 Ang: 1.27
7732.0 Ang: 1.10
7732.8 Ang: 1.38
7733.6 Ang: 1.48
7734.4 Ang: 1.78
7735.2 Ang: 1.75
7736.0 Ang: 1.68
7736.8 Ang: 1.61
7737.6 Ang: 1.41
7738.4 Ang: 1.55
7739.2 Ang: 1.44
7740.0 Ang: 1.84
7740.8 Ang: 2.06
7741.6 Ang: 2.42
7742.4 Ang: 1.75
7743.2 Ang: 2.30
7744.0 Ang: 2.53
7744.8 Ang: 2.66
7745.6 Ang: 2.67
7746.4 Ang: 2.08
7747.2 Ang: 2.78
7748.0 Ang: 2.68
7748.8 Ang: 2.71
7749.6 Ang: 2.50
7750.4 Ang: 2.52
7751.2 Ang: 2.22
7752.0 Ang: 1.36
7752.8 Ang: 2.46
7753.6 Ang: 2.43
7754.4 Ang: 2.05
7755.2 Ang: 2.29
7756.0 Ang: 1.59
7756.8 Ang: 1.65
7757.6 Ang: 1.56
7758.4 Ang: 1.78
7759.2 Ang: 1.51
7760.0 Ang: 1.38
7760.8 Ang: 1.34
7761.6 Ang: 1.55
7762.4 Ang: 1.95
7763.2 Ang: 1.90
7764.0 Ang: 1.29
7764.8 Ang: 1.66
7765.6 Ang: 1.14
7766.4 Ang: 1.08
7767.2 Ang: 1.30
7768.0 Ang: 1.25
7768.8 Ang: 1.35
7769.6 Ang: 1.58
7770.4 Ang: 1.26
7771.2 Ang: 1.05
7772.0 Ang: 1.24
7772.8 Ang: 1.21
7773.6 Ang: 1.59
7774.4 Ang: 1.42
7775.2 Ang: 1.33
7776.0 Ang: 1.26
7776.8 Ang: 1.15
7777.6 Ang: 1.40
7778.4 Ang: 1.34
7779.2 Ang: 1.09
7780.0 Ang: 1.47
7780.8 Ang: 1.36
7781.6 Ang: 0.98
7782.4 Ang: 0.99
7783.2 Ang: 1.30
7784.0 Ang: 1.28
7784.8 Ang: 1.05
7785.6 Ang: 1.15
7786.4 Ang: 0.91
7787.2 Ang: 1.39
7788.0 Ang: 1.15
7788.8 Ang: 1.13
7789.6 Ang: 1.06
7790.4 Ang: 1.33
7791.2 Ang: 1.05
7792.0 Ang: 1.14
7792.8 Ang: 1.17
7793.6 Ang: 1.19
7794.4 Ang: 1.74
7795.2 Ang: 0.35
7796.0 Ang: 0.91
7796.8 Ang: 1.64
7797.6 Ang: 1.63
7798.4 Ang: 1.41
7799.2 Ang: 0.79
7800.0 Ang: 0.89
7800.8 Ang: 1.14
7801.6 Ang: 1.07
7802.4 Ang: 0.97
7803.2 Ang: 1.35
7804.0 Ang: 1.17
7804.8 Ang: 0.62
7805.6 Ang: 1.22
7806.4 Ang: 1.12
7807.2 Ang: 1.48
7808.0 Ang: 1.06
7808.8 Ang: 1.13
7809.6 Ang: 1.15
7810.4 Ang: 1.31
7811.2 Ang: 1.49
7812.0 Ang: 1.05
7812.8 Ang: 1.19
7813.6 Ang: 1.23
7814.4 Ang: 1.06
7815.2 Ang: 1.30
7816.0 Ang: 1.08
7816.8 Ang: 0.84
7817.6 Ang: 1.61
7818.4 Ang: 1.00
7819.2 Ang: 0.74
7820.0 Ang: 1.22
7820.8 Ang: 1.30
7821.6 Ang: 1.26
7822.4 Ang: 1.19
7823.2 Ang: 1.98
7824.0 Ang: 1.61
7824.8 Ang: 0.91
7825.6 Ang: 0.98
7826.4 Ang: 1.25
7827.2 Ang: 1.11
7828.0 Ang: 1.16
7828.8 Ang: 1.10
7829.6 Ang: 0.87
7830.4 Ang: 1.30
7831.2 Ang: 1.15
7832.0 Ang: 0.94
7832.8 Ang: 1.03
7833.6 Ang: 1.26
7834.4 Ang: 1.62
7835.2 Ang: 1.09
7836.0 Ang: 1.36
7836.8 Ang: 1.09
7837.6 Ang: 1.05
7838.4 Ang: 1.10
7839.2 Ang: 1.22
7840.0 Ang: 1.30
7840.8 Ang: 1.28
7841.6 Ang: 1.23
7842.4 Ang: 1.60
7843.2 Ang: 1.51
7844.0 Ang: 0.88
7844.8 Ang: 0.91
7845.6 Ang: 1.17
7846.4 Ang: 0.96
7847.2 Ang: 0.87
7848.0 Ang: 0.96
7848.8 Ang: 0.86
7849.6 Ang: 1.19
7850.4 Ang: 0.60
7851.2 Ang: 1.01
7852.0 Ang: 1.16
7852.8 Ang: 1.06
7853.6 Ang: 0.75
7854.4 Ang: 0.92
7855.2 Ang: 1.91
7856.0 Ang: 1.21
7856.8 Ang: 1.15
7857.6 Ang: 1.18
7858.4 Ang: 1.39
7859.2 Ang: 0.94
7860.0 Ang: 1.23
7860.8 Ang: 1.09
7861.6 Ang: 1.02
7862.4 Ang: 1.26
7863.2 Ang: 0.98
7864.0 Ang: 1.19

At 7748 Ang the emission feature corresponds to [O III] 5007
